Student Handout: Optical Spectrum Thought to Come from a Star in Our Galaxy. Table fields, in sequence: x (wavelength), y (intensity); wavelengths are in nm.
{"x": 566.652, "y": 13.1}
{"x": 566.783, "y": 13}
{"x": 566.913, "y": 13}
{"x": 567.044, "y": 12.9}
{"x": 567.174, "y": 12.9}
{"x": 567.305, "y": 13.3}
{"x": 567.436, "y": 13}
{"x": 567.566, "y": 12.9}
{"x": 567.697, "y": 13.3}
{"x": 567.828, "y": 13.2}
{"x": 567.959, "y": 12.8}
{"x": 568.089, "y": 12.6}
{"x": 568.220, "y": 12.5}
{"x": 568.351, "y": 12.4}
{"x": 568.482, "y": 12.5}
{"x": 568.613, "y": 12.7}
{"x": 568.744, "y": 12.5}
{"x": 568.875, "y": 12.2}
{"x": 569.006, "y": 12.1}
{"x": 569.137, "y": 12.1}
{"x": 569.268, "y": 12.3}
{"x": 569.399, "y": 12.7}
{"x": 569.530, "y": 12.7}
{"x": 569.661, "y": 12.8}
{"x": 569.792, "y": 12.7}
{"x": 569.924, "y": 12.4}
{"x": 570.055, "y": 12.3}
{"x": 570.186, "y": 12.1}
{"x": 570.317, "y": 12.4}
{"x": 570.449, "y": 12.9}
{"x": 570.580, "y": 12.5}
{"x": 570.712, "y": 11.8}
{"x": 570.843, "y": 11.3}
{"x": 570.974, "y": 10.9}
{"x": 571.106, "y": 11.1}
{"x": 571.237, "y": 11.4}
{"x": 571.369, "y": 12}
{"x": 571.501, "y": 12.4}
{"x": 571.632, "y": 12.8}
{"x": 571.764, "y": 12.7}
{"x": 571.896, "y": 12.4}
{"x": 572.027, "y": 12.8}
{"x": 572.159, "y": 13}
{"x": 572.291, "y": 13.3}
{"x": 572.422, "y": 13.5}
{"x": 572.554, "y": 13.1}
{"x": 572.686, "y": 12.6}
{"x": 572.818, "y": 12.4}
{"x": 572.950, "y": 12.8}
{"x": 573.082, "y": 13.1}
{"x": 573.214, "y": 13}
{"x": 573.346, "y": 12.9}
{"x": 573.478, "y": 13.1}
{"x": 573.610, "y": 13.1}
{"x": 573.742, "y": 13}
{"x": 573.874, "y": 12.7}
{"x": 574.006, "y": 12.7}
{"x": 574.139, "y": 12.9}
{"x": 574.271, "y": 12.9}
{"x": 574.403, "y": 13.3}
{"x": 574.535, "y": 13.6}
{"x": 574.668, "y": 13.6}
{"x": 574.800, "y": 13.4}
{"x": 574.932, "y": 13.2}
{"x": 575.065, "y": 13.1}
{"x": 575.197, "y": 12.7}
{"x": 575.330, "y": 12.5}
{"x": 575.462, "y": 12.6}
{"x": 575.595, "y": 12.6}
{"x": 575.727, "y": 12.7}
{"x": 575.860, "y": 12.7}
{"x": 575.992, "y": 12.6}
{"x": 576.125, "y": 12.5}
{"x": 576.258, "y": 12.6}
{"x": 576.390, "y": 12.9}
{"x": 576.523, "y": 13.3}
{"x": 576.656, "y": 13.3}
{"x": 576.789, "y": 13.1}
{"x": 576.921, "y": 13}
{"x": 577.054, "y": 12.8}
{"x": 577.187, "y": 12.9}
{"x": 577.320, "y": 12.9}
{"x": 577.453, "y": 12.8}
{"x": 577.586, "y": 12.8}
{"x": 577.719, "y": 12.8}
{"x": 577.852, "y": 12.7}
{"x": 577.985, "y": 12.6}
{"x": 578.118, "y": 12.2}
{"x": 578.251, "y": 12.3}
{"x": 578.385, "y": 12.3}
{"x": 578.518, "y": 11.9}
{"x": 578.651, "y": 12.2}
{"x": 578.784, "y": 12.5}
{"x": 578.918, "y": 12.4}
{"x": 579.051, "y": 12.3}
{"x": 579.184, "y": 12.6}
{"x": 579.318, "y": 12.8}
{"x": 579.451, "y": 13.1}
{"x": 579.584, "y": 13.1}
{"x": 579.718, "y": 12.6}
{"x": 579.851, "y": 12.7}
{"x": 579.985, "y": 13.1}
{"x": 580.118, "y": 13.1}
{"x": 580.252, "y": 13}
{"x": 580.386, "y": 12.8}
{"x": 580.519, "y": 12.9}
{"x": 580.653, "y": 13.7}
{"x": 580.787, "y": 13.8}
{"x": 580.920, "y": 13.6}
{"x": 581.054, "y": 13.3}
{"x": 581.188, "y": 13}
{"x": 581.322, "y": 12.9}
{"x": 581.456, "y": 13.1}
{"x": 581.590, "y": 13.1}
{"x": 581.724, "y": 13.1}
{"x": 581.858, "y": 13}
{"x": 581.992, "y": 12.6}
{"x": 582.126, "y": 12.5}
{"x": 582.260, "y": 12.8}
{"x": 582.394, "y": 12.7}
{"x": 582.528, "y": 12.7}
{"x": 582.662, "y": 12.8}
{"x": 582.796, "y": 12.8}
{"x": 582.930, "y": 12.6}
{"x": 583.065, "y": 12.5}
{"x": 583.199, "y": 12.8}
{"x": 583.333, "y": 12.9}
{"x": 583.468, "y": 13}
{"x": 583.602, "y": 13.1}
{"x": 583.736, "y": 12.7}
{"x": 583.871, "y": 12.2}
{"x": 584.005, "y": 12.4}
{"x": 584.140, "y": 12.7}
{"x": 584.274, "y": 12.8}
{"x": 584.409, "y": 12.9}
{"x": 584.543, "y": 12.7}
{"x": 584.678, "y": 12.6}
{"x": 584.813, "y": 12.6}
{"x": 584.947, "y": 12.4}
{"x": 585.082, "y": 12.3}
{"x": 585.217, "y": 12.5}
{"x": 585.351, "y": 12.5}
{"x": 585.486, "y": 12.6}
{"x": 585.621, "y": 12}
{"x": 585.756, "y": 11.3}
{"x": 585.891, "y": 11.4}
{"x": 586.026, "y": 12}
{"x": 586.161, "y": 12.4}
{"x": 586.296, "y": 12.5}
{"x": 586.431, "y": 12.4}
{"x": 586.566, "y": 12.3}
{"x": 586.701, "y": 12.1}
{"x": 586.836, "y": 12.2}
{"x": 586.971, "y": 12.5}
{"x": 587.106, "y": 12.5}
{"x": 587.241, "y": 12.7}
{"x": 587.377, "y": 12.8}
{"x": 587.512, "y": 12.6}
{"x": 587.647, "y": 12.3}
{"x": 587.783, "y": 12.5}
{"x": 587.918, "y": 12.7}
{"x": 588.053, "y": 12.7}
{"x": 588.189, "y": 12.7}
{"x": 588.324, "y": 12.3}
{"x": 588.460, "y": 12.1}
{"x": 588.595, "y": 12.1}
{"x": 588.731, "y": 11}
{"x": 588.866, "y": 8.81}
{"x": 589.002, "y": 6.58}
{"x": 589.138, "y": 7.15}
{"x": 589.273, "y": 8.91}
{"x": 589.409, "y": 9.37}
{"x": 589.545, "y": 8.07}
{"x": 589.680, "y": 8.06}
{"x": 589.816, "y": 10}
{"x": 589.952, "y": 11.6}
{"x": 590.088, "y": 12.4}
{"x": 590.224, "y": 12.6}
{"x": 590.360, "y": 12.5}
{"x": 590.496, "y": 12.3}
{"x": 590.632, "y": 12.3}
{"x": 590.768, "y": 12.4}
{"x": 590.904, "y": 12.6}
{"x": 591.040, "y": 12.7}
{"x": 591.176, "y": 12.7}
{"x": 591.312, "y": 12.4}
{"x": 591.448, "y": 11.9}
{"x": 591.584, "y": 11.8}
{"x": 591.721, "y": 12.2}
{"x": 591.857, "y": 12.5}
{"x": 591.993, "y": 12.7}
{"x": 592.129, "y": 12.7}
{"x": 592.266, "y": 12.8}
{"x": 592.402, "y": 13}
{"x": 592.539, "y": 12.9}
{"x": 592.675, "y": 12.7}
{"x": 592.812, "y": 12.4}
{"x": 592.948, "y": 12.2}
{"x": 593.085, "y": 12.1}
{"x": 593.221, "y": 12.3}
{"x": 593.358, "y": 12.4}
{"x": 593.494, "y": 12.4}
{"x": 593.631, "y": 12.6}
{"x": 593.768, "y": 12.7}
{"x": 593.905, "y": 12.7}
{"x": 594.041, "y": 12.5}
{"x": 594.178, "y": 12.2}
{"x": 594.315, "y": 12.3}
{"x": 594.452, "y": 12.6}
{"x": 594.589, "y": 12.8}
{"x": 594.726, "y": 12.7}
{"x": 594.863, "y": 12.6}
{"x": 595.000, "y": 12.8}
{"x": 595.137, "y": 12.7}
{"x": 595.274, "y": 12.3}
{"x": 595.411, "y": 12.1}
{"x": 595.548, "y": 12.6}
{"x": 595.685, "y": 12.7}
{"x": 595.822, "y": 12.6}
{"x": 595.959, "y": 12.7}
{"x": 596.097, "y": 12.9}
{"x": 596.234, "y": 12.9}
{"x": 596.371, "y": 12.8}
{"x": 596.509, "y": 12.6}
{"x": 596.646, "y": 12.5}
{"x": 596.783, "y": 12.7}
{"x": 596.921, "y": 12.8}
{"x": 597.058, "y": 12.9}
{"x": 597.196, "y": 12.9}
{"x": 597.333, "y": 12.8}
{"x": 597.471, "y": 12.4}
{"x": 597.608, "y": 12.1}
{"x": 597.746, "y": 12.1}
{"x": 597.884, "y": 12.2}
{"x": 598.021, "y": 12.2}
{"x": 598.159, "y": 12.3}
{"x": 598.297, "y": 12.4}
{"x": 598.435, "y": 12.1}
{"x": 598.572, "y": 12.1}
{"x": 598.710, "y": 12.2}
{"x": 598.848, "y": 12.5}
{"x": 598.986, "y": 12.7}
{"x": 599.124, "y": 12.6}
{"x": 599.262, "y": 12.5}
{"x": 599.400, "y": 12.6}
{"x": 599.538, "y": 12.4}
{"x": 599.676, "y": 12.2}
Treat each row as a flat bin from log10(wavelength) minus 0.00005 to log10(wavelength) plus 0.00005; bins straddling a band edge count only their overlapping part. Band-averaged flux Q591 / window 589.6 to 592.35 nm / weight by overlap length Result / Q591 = 12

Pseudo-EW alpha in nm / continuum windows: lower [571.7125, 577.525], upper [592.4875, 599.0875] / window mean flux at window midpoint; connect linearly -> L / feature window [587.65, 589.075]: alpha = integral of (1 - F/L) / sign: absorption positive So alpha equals 0.144 nm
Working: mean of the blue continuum 12.9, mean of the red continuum 12.5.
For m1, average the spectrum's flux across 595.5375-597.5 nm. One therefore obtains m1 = 12.7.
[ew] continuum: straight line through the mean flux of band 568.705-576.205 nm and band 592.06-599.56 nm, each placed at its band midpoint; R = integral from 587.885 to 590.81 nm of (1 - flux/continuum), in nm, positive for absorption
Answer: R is 0.41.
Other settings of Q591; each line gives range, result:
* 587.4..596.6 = 12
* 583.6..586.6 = 12.4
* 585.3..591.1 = 11.6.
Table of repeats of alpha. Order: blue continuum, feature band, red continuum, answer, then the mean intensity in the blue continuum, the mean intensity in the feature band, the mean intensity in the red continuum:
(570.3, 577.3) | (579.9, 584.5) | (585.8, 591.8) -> -0.310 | 12.7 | 12.9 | 11.6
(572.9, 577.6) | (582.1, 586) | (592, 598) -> 0.072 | 12.9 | 12.5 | 12.6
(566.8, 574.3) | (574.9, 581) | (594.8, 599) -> -0.105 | 12.6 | 12.8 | 12.5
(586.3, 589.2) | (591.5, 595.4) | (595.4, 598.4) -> -0.090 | 11.7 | 12.5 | 12.6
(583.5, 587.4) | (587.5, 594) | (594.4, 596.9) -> 0.416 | 12.4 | 11.7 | 12.6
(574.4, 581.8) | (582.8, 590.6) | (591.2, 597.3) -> 0.526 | 12.9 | 11.9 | 12.6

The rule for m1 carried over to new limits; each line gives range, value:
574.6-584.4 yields 12.8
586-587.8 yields 12.4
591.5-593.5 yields 12.5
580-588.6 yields 12.6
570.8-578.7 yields 12.7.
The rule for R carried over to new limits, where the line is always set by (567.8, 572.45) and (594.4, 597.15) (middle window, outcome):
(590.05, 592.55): 0.026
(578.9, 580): -0.022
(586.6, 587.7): 0.010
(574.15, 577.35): -0.127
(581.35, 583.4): -0.045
